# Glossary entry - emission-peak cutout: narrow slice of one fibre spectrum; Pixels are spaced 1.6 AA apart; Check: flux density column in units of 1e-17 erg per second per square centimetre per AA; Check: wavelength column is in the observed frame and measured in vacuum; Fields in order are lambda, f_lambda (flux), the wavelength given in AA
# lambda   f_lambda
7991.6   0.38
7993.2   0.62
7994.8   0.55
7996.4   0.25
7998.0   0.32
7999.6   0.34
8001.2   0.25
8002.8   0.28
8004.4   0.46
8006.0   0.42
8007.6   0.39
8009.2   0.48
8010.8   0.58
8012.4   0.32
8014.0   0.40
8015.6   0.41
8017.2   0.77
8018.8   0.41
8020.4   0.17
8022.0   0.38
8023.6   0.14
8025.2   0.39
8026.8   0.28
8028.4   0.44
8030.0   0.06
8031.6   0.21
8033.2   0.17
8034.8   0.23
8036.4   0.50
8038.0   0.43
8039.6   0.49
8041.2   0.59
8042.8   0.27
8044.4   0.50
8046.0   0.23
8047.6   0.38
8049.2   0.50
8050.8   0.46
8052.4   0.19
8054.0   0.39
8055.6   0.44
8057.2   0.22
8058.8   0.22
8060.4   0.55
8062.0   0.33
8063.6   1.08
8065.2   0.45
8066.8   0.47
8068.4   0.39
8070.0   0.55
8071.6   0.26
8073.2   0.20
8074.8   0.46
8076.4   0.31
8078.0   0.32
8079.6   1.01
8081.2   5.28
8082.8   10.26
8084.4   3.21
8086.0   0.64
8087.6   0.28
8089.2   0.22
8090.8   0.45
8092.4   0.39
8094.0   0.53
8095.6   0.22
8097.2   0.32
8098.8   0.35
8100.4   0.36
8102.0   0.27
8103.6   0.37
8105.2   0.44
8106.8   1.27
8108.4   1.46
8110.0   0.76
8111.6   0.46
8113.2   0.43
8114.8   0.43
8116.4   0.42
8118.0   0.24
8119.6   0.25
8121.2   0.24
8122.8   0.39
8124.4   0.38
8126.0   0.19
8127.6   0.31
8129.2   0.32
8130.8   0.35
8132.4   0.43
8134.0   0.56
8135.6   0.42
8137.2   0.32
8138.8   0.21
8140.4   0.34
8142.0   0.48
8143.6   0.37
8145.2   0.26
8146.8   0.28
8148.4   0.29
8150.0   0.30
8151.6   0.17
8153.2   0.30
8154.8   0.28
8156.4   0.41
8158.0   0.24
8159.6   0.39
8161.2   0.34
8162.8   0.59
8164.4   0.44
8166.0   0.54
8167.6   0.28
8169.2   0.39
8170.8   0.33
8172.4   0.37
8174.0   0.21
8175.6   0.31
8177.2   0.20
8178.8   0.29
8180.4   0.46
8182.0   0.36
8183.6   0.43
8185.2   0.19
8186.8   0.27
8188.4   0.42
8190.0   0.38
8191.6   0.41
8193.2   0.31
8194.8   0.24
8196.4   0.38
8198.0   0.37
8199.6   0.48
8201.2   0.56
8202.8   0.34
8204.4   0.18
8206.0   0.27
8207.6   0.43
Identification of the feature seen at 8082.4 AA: H-alpha 6563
